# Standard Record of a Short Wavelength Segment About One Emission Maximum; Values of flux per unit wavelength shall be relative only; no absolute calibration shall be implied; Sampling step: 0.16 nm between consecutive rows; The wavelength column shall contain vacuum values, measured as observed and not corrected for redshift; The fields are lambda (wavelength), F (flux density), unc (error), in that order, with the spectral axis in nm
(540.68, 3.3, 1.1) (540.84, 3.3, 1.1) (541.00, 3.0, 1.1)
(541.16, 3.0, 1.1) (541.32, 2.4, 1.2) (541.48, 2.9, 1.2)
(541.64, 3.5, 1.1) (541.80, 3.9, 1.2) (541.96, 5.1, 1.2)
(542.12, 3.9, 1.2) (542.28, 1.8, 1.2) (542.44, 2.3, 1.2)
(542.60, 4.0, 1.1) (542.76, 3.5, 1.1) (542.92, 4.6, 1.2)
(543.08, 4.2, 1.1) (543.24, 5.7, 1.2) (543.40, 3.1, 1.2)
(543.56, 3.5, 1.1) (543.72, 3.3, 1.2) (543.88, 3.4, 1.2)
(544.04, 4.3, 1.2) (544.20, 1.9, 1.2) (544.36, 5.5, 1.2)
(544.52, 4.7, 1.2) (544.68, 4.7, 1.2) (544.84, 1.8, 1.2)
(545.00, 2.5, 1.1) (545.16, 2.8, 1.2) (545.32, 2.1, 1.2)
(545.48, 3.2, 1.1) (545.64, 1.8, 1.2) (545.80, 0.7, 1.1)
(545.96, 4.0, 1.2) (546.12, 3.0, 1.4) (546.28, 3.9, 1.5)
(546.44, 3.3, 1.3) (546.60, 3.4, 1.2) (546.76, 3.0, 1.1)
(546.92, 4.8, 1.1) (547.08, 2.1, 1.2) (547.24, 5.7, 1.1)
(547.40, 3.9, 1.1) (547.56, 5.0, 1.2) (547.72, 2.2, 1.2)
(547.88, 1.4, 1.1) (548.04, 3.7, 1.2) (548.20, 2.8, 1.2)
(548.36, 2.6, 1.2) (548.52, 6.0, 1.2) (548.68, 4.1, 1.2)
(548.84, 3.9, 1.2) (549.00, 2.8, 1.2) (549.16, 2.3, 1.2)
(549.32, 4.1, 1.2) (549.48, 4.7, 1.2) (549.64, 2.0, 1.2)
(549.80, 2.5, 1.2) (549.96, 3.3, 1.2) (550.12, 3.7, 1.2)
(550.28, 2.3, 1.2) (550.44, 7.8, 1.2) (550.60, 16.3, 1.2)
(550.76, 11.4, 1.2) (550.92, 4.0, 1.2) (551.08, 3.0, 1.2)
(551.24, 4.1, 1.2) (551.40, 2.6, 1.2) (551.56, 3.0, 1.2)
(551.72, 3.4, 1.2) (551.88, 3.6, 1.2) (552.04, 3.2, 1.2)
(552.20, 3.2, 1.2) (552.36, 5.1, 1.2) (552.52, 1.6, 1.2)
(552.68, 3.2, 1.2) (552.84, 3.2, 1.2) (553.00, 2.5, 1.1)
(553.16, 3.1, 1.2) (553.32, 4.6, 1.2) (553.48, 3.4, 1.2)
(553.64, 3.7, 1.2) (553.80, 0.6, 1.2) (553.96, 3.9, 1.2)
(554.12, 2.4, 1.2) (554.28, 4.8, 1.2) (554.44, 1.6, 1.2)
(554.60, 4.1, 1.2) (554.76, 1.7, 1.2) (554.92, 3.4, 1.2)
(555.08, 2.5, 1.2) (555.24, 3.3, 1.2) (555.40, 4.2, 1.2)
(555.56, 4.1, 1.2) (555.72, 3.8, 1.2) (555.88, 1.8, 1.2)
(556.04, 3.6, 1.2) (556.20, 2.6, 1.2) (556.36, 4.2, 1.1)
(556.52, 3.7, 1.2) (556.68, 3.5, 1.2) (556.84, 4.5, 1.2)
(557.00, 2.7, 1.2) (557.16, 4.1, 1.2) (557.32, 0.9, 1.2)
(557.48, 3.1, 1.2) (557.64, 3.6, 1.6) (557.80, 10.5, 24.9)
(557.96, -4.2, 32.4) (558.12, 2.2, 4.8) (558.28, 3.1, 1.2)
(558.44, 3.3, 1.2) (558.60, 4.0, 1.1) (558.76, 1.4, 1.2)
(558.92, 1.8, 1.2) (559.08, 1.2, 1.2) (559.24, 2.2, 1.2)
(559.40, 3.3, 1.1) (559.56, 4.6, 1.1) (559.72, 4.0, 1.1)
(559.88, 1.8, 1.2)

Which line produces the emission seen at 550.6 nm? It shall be H-beta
